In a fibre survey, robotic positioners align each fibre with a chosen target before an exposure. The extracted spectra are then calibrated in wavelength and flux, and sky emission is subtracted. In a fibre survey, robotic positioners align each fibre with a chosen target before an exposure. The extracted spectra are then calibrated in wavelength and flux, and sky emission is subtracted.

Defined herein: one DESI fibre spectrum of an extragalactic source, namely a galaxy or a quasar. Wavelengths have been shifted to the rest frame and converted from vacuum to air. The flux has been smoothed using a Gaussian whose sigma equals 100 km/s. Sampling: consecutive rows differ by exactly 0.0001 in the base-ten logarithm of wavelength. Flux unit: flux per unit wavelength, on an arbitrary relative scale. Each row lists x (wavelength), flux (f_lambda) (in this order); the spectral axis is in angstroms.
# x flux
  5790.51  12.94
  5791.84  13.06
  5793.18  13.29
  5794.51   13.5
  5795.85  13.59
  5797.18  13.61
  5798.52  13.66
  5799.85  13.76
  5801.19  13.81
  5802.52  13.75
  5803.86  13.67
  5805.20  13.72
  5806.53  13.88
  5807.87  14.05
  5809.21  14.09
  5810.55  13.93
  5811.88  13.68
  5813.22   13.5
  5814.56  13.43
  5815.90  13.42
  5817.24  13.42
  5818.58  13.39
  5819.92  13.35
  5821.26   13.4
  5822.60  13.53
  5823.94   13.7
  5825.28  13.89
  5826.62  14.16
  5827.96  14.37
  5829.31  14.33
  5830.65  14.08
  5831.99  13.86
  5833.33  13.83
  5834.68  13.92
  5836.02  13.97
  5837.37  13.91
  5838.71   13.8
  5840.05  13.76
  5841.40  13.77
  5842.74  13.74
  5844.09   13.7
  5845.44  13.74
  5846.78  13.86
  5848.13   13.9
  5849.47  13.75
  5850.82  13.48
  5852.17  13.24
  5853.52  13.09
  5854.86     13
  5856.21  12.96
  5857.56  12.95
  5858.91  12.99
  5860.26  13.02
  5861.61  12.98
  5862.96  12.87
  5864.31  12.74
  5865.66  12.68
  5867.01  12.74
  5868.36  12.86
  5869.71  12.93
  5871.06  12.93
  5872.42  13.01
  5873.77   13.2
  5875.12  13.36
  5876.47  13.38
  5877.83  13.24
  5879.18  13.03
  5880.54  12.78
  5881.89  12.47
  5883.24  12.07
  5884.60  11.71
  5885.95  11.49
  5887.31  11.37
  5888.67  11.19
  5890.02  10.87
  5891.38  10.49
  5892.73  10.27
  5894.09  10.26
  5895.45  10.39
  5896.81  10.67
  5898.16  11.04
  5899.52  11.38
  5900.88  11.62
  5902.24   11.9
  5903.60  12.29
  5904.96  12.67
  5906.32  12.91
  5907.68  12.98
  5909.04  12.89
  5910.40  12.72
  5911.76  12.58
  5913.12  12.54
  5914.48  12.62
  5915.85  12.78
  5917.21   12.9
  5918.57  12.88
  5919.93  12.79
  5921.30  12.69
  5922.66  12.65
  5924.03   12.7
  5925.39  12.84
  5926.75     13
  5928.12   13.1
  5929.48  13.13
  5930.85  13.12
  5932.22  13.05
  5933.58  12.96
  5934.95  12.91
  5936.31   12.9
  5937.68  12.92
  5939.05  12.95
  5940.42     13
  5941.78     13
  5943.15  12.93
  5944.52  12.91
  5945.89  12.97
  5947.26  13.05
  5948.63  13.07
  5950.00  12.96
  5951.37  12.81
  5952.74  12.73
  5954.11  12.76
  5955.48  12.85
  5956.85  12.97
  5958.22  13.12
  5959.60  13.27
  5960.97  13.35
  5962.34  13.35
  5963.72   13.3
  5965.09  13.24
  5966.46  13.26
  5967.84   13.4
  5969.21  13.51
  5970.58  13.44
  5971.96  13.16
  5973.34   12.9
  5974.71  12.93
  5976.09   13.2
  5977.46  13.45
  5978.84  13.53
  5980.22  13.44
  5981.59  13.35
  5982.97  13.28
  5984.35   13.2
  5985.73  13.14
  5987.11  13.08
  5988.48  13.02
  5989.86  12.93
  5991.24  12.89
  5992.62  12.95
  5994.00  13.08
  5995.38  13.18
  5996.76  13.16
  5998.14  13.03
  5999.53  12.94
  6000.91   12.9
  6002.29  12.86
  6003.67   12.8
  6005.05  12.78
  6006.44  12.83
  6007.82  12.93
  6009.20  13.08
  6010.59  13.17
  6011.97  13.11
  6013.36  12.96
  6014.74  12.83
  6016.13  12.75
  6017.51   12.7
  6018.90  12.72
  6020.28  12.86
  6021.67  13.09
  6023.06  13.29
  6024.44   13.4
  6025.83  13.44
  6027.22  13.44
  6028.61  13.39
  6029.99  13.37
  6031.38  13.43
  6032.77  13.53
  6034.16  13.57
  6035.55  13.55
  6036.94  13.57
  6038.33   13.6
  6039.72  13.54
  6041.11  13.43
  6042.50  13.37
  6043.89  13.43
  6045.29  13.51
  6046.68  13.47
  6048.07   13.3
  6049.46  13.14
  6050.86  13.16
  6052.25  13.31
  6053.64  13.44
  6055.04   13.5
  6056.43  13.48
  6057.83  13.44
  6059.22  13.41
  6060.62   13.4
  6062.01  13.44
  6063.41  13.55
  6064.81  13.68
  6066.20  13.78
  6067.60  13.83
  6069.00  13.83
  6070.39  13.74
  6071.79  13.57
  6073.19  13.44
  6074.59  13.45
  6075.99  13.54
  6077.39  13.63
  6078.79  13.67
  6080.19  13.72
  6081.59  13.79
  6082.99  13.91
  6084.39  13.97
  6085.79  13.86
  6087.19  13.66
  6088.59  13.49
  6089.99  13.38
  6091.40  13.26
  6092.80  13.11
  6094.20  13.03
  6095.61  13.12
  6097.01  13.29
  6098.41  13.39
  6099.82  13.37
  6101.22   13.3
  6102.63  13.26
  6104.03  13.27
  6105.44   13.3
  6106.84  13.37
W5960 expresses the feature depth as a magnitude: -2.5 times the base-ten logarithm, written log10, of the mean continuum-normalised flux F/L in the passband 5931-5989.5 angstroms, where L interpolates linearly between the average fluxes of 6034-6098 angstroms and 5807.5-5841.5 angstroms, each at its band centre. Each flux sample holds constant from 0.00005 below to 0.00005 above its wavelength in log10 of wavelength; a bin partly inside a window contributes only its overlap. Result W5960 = 0.04 mag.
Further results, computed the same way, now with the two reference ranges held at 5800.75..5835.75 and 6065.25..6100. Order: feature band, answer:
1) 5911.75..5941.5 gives 0.07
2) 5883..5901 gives 0.24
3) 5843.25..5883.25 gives 0.05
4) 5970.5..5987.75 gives 0.03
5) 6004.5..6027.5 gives 0.05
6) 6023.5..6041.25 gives 0.01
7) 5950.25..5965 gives 0.05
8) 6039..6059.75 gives 0.02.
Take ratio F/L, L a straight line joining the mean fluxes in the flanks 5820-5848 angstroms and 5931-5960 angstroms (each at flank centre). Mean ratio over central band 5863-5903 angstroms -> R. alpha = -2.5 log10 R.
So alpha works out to 0.12 mag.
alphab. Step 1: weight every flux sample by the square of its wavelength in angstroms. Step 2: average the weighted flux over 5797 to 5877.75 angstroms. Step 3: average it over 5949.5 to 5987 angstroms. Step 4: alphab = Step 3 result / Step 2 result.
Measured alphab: 1.02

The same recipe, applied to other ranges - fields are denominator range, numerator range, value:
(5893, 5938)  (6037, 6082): 1.14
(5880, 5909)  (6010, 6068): 1.21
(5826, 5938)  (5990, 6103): 1.10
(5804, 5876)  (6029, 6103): 1.08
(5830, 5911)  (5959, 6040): 1.08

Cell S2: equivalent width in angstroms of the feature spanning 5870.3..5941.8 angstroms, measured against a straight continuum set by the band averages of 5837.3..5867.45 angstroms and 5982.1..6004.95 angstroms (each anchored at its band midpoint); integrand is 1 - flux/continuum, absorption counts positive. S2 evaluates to 4.47 angstroms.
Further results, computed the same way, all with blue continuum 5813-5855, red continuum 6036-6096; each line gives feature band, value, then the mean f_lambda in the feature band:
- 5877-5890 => 1.49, 12.1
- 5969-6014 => 1.60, 13.1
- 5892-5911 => 2.71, 11.7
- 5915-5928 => 0.78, 12.8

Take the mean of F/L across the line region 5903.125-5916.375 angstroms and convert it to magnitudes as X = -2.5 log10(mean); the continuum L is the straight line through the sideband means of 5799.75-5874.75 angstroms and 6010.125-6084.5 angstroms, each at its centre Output 0.07 mag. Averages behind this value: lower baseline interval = 13.5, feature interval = 12.7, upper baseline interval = 13.4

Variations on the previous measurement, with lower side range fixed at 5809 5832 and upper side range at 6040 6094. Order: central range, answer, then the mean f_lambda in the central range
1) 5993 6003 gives 0.05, 13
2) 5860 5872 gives 0.07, 12.9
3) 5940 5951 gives 0.05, 13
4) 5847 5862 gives 0.04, 13.2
